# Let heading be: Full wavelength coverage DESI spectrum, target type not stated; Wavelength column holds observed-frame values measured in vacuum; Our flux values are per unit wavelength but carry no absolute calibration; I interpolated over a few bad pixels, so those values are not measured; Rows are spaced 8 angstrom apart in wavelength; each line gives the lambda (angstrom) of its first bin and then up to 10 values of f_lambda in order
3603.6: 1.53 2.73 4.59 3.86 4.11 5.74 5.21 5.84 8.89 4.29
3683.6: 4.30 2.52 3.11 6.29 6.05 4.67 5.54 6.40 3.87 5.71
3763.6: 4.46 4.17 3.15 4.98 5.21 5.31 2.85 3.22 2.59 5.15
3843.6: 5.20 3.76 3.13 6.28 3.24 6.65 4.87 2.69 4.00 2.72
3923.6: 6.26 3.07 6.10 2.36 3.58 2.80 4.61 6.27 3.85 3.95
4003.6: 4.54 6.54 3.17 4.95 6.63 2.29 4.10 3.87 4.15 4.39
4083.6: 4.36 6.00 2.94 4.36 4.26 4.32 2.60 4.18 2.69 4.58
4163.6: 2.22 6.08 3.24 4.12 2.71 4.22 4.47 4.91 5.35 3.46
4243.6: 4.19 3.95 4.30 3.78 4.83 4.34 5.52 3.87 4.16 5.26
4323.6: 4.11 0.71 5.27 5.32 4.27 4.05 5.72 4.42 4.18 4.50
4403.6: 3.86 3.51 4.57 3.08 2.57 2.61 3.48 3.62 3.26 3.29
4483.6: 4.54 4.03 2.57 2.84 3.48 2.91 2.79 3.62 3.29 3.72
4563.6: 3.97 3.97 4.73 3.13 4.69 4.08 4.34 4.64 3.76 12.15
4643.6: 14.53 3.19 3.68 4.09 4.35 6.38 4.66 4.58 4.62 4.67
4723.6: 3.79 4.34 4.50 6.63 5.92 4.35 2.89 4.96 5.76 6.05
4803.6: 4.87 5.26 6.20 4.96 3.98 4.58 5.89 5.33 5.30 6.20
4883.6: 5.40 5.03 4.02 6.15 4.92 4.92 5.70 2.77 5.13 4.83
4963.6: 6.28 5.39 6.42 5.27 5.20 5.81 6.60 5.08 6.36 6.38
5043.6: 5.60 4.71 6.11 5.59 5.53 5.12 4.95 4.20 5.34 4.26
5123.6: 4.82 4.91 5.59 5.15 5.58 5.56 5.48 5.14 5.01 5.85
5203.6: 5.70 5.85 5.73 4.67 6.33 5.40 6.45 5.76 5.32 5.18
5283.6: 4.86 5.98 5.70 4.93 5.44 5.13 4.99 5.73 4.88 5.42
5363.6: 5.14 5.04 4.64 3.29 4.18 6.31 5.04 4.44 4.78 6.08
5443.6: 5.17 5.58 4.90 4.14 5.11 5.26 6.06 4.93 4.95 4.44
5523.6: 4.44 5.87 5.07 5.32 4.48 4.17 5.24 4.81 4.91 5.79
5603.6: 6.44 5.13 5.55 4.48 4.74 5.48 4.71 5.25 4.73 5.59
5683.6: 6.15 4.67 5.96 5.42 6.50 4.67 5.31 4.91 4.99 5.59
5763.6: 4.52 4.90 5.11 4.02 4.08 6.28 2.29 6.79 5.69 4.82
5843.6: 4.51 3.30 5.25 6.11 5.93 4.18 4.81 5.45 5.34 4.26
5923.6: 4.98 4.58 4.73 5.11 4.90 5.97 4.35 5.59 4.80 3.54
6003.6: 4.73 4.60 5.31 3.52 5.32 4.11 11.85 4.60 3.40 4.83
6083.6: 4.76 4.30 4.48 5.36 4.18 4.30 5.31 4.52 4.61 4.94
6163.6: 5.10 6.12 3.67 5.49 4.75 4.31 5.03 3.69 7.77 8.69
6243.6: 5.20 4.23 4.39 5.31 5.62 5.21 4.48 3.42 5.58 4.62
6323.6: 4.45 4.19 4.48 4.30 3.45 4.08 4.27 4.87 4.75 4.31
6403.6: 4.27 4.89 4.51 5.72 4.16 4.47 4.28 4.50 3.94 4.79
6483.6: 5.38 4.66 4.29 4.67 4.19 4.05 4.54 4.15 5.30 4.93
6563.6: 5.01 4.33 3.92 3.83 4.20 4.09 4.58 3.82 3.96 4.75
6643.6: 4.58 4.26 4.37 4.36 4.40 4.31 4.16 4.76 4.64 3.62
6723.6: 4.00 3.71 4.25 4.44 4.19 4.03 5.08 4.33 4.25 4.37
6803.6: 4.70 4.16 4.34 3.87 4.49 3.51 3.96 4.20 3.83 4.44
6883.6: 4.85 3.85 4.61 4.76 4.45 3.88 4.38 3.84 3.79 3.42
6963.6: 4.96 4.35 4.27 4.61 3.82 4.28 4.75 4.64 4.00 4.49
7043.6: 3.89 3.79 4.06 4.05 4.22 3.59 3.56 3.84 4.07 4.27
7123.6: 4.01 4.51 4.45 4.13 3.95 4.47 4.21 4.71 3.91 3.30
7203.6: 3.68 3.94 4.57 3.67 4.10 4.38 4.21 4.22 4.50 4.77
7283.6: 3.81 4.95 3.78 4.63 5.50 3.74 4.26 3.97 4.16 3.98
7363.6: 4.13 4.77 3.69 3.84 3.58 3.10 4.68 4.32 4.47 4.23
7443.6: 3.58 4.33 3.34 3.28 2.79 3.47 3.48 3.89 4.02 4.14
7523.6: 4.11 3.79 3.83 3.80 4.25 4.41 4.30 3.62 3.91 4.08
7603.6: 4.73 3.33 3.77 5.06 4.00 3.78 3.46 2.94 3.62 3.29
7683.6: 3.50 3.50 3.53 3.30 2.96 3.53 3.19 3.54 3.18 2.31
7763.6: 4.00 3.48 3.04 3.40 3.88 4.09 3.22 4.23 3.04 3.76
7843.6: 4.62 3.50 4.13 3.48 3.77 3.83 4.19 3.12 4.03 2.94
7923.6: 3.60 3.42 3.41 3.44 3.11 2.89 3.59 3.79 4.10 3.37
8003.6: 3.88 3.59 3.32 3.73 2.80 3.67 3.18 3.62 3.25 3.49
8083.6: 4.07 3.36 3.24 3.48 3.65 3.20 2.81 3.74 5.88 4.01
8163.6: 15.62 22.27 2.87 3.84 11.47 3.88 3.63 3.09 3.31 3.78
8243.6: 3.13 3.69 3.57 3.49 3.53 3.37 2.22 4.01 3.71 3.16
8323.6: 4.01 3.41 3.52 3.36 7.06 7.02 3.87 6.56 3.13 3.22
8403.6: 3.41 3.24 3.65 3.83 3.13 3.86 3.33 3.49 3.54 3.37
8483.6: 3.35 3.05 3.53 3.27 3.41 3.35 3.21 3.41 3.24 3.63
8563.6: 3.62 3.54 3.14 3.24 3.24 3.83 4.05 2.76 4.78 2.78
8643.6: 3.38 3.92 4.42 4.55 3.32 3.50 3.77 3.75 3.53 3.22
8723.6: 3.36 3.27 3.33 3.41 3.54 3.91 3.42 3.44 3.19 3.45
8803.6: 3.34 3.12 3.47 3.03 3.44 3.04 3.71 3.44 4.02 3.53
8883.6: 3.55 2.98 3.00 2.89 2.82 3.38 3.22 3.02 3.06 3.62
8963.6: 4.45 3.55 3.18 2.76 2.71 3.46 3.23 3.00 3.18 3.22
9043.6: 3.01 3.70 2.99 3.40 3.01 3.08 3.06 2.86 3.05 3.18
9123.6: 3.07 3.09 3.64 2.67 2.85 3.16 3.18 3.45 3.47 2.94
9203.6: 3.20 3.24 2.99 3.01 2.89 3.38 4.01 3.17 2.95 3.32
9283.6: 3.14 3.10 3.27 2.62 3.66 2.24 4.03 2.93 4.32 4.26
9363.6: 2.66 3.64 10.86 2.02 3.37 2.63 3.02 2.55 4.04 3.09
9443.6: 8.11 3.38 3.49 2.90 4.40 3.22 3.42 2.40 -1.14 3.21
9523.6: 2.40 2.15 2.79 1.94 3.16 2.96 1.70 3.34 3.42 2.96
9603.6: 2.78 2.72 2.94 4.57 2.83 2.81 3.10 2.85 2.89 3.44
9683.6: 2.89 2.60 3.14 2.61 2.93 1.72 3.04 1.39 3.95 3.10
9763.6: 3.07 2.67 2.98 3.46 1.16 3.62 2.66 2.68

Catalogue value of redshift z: 0.24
